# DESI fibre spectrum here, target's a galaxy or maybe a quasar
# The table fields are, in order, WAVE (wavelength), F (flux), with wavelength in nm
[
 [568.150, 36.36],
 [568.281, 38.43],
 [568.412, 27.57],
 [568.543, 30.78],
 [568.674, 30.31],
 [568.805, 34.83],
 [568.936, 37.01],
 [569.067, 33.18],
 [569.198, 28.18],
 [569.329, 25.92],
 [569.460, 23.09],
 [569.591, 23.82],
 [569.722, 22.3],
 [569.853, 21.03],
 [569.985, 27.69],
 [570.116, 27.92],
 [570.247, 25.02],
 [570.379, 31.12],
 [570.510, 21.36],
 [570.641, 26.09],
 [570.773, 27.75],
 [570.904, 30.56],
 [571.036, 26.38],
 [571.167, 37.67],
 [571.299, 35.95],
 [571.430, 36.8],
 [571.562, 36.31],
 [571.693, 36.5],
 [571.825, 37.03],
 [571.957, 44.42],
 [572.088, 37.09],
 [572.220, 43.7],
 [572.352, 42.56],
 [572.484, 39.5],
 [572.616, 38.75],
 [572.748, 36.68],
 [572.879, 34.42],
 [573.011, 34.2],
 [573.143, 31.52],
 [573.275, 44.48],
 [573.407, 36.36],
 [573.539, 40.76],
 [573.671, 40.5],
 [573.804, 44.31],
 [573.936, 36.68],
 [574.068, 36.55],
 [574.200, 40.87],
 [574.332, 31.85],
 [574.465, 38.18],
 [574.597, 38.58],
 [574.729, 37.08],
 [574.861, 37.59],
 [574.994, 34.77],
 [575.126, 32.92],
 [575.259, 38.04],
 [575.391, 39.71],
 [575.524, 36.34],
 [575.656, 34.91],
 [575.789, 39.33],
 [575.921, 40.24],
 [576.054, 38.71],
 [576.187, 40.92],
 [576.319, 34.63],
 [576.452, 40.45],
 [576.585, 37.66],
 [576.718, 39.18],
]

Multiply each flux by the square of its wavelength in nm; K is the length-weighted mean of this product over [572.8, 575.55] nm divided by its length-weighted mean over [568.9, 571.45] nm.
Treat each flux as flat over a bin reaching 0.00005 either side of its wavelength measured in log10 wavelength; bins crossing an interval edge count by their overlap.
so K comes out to 1.3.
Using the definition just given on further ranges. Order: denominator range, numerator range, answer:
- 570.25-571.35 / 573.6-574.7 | 1.33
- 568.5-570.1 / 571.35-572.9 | 1.39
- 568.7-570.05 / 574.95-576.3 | 1.38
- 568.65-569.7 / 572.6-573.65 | 1.29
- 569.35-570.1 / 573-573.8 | 1.63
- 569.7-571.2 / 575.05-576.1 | 1.41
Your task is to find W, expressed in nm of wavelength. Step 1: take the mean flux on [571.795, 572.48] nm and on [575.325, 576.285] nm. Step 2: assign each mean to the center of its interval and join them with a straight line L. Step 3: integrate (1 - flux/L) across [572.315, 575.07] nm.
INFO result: 0.144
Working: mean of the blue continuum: 41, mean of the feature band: 37.8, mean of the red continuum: 38.5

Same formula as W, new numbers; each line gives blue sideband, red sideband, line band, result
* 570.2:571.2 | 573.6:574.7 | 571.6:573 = -0.26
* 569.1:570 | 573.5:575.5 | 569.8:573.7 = -0.47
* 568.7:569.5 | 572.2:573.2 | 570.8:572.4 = -0.06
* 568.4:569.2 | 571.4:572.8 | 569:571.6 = 0.52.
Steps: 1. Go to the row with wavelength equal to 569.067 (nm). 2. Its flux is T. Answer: 33.18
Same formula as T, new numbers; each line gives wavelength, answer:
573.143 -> 31.52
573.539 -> 40.76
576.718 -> 39.18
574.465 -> 38.18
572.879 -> 34.42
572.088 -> 37.09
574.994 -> 34.77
